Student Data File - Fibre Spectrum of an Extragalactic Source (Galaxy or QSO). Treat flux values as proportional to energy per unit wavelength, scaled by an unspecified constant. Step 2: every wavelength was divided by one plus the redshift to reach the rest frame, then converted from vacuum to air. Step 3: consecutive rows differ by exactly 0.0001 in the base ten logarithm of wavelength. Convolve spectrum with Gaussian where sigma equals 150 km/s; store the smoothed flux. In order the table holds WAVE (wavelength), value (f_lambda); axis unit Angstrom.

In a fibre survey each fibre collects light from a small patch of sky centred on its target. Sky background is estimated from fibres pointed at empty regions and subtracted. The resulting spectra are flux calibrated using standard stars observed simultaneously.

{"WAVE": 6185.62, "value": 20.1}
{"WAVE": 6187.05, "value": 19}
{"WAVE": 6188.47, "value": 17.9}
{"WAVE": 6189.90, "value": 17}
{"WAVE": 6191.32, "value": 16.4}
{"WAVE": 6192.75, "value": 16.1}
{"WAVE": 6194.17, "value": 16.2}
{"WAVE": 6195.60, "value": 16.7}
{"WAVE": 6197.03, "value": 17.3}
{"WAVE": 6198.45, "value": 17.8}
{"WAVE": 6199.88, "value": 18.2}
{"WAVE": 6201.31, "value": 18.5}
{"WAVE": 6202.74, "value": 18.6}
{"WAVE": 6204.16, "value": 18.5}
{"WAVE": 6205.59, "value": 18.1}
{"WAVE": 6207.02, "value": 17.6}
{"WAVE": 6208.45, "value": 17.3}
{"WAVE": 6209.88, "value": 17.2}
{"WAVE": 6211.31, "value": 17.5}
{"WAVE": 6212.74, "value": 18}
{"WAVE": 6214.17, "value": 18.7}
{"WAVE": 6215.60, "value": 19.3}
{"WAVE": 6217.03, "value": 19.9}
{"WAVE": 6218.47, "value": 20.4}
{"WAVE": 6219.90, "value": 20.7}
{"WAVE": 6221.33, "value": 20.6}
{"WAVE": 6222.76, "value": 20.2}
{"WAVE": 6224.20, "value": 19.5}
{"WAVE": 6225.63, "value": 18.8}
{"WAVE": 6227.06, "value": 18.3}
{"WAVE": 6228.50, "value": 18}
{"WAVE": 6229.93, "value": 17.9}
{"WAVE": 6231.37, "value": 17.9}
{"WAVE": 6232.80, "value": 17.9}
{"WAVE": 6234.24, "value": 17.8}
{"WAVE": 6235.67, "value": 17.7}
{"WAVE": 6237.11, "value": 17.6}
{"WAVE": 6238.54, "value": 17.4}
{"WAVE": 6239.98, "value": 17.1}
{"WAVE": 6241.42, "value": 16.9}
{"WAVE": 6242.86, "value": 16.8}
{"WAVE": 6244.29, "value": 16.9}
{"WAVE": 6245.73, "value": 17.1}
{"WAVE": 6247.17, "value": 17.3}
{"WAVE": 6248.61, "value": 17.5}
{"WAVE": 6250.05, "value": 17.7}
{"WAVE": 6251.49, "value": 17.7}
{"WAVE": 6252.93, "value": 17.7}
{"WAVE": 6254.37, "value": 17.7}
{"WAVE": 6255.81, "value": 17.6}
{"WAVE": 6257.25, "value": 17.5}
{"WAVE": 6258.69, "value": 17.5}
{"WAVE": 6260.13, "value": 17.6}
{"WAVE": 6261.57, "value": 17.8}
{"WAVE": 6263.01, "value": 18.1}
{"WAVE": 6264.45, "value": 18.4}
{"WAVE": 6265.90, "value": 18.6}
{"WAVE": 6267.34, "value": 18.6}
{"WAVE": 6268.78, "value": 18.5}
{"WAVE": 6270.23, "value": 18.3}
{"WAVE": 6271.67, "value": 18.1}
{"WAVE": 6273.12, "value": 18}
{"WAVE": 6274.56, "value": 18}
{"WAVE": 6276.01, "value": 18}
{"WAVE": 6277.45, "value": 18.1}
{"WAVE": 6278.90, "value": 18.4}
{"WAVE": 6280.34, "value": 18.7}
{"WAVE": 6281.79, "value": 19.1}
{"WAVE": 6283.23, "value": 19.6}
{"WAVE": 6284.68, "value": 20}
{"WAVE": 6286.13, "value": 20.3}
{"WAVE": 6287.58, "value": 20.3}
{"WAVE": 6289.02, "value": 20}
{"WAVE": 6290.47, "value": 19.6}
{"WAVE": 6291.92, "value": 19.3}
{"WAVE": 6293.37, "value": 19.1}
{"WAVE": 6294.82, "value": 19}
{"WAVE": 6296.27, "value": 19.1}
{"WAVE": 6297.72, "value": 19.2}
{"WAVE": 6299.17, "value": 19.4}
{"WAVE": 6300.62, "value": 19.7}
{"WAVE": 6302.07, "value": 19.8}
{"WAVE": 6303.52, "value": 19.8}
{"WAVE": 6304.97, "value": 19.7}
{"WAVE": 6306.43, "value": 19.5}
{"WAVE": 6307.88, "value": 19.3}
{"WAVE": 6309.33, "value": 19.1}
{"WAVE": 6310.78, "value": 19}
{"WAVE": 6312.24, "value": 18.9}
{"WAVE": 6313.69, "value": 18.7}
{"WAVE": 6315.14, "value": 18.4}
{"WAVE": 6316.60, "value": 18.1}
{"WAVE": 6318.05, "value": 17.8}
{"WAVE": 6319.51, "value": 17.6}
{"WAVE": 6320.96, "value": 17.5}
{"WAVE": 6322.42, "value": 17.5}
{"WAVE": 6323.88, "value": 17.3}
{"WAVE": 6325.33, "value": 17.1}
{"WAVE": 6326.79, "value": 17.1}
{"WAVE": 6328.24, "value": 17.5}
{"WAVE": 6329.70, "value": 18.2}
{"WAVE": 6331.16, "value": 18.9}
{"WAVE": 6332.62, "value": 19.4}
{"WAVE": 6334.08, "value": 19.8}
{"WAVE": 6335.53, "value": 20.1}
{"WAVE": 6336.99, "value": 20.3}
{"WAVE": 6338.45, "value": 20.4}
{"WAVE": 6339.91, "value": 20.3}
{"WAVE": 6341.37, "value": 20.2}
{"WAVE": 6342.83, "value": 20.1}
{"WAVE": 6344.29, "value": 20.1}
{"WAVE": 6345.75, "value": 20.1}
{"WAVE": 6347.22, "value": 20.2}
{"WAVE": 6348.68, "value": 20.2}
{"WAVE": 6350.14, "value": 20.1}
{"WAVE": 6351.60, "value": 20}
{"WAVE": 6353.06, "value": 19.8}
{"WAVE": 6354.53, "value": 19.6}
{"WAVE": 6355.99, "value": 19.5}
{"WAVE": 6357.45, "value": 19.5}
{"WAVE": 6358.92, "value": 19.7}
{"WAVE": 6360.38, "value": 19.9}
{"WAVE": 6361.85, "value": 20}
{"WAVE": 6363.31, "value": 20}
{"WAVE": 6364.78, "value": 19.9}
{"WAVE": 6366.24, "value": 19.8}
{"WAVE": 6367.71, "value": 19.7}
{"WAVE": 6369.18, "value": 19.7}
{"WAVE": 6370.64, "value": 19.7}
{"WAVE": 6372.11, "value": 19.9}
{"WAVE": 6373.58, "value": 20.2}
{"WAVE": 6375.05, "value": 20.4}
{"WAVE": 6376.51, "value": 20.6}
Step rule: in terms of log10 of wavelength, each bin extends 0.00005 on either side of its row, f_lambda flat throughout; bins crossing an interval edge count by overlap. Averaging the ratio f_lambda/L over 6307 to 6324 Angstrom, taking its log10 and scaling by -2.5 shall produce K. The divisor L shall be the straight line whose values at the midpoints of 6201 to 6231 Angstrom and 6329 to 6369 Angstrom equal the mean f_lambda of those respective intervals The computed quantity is 0.07 mag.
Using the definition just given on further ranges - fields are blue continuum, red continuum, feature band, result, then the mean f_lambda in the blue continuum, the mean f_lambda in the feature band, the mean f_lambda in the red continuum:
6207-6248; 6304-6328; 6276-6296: -0.060 mag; 18.2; 19.3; 18.3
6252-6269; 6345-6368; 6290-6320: -0.012 mag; 18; 19.1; 19.9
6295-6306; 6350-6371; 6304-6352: 0.033 mag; 19.5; 19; 19.8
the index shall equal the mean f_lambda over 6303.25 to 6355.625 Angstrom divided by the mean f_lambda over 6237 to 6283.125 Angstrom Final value 1.1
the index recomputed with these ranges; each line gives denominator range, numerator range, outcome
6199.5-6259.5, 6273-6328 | 1.04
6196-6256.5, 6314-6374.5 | 1.07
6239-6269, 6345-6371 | 1.13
